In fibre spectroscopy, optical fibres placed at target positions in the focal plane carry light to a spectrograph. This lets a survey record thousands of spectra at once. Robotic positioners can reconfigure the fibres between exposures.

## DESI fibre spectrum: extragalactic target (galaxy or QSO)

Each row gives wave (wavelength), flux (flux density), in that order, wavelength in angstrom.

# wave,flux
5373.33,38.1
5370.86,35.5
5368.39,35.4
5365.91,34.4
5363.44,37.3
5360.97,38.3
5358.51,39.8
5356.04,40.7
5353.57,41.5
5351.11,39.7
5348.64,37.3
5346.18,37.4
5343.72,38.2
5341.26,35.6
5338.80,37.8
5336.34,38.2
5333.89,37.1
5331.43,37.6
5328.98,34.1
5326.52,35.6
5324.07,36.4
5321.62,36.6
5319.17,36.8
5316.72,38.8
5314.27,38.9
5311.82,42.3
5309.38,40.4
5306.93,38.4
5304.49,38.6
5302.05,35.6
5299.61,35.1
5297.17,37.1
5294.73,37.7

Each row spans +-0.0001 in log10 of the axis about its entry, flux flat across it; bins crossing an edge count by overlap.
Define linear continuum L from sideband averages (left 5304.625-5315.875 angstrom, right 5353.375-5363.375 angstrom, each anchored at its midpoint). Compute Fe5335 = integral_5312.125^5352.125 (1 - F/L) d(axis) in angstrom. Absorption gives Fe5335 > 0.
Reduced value 2.4 angstrom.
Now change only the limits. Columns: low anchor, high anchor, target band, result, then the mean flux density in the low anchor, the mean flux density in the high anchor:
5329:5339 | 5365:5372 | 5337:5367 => -1.7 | 37.3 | 35.1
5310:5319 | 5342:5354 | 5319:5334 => 1.2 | 39.6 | 38.5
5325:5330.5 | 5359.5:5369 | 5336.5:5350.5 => -0.7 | 35.1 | 36.5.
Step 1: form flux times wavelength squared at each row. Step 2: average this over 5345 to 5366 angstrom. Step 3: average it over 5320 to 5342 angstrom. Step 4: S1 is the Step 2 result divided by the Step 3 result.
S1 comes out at 1.07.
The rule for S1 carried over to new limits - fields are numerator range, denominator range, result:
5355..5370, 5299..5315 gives 0.99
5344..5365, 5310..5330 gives 1.05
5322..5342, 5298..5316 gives 0.96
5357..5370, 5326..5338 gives 1.02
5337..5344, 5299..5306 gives 1.03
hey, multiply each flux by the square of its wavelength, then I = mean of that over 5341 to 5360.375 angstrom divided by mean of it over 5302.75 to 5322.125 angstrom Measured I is 1.02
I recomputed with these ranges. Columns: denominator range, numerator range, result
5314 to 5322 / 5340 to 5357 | 1.03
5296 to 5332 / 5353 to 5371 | 1.03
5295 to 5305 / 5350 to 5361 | 1.12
